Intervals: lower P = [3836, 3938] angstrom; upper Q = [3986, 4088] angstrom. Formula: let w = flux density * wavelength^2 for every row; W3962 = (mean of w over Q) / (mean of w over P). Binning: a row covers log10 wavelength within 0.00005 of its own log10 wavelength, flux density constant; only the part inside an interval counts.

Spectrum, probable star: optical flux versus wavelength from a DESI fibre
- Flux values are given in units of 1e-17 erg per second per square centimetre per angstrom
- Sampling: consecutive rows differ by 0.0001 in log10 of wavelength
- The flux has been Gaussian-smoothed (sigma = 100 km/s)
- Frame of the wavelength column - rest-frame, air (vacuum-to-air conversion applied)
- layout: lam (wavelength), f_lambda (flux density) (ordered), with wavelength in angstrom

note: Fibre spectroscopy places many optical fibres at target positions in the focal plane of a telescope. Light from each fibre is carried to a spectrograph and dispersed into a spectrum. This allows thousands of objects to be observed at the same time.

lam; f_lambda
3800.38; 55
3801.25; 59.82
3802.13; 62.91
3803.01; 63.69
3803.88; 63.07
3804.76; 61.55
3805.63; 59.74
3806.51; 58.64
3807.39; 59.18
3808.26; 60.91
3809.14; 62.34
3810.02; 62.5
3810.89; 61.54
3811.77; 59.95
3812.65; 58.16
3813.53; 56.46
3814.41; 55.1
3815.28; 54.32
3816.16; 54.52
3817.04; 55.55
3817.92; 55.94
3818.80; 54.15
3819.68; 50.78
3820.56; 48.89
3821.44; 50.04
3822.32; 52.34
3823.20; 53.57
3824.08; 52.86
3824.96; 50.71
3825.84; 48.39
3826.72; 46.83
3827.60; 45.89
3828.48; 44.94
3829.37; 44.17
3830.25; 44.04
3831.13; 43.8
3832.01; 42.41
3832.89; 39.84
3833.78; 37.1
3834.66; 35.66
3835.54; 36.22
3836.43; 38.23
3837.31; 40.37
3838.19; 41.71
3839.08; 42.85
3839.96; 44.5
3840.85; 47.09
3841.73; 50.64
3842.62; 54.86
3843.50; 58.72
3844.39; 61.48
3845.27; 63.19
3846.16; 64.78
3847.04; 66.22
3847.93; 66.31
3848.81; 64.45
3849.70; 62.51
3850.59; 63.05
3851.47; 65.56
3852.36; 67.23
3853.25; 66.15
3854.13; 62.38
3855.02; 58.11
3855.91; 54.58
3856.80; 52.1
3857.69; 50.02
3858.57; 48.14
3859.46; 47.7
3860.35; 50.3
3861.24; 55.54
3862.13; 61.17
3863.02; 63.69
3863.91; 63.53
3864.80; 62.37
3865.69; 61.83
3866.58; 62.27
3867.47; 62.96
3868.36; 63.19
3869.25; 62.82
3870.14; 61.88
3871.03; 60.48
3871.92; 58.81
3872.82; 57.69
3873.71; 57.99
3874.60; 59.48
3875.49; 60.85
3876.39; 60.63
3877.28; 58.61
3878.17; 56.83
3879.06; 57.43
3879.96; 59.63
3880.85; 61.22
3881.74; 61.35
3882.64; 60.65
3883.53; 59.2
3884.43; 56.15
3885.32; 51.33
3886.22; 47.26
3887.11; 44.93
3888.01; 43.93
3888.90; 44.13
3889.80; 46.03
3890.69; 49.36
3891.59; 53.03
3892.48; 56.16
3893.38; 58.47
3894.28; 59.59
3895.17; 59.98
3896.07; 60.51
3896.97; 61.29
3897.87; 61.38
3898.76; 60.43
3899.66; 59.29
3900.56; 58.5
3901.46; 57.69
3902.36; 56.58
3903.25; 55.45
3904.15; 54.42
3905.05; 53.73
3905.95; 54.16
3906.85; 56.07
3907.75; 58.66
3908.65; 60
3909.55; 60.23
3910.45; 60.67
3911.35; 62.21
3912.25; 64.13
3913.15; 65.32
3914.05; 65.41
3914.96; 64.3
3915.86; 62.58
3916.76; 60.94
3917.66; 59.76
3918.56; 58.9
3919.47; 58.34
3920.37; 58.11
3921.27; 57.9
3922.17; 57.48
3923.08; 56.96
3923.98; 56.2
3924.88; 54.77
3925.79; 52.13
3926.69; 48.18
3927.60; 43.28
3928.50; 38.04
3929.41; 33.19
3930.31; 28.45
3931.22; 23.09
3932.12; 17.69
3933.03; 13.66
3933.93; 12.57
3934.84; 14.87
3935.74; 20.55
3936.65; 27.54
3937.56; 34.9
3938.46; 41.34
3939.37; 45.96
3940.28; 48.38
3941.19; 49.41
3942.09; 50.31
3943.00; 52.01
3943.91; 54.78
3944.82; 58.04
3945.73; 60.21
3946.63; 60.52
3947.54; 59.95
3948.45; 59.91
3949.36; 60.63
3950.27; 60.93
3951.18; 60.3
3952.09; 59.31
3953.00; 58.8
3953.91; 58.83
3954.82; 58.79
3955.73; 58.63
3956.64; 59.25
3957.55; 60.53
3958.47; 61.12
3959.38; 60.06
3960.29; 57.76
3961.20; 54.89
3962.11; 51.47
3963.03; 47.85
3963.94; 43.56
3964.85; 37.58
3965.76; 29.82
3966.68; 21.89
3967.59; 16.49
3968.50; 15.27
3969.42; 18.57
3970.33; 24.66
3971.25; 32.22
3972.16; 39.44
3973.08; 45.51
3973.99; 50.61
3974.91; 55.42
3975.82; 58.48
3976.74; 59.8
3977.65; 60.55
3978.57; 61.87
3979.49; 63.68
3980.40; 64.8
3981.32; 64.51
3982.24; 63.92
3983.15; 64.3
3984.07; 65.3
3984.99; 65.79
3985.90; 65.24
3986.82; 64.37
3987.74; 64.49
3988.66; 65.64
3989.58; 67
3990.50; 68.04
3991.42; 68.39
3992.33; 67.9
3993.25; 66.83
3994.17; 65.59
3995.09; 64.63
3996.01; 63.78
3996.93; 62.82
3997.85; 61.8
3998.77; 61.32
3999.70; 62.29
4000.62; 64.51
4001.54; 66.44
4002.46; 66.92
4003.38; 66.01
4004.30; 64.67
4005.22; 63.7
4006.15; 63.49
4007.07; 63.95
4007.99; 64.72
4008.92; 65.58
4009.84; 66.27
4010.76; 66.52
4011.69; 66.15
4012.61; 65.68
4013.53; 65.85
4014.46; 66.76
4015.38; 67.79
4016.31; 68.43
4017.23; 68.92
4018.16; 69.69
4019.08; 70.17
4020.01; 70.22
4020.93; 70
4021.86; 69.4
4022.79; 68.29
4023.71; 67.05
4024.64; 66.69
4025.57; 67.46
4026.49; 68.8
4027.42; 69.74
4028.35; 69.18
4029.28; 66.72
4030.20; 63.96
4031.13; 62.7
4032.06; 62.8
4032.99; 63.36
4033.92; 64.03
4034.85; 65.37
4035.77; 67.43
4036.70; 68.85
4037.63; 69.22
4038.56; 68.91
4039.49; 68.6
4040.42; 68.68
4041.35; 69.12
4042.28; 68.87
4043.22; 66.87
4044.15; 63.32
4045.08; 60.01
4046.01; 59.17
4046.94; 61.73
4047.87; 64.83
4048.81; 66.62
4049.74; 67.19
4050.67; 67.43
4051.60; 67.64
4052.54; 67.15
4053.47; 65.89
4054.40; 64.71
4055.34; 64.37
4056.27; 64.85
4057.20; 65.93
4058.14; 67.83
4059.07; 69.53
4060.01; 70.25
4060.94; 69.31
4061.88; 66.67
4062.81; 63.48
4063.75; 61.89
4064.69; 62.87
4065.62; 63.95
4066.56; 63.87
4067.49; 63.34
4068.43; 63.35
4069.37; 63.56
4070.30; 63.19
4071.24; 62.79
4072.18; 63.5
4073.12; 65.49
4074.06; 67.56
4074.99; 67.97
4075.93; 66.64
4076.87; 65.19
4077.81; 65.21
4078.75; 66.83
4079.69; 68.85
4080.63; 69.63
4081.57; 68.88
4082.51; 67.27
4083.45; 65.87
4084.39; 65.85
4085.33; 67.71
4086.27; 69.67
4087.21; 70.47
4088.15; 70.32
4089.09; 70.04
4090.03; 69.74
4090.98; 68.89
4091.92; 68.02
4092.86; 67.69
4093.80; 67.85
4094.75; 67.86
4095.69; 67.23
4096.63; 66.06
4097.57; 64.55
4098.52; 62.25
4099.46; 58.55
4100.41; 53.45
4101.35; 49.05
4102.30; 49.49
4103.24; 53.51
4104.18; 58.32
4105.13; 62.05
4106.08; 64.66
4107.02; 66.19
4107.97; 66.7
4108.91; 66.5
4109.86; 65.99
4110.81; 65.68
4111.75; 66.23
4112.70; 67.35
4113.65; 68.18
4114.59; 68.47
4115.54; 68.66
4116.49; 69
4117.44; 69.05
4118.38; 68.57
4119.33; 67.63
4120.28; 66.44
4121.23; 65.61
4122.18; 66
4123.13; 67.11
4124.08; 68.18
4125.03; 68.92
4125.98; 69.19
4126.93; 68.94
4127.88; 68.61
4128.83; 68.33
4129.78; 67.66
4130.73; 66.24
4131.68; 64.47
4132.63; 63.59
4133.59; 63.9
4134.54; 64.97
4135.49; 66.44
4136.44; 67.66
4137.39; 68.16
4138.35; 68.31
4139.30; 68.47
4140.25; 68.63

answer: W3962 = 1.32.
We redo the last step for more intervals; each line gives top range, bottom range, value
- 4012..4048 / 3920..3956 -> 1.50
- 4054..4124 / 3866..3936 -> 1.35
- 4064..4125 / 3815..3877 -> 1.37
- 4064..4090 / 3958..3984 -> 1.47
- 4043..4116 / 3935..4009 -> 1.25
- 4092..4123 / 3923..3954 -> 1.56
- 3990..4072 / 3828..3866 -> 1.36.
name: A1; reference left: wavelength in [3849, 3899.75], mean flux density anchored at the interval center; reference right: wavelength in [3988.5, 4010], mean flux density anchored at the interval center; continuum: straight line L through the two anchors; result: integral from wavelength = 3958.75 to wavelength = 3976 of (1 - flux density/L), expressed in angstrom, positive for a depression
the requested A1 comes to 6.3 angstrom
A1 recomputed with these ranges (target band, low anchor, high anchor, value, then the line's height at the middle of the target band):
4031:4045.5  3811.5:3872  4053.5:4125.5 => -0.70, 63.2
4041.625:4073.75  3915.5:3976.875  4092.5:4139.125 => -3.43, 58.8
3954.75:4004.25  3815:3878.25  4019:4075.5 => 5.26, 62.1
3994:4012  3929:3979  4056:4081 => -3.60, 53.8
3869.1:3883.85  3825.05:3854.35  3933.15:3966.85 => -2.64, 50.6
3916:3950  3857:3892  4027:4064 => 7.90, 59.8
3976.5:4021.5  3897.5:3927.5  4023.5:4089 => -1.72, 63.1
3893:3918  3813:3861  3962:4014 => -2.50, 54.3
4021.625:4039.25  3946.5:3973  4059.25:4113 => -2.91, 57.4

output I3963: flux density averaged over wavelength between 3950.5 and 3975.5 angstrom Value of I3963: 46.1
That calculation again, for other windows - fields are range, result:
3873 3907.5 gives 56.2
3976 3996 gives 64.8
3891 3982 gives 50.8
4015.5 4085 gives 66.4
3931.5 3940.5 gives 27.1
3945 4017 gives 58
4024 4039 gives 66.6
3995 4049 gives 66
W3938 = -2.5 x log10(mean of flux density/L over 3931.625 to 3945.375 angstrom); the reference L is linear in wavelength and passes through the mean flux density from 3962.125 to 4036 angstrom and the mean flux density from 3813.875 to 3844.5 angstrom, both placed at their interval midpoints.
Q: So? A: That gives 0.47 mag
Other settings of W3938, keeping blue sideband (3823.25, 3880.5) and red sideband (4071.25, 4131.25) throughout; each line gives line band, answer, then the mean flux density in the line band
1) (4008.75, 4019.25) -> -0.09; 67.3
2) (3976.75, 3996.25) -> -0.07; 65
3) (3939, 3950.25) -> 0.07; 55.3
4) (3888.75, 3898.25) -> 0.02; 55.7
